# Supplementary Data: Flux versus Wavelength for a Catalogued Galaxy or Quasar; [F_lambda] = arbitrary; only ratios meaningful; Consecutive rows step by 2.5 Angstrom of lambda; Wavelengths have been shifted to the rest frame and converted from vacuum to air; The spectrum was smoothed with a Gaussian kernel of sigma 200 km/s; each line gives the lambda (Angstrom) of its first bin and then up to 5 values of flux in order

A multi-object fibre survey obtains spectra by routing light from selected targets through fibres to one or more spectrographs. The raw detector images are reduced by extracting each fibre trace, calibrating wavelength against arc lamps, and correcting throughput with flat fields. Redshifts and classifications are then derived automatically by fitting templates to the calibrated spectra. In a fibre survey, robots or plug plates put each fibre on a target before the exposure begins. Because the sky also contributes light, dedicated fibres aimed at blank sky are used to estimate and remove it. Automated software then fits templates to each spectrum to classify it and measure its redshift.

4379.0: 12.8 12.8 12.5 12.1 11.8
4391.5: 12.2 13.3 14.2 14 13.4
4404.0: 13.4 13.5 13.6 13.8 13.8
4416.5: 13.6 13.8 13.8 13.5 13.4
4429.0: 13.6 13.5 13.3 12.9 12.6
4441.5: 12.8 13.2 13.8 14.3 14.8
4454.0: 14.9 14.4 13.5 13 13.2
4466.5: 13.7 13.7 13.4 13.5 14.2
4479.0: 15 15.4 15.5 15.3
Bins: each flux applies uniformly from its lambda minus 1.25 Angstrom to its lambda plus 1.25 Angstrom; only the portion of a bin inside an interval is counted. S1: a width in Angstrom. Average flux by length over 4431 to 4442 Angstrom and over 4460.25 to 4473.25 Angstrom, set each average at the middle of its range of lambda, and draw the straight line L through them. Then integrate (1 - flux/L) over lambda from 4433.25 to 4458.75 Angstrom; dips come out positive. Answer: -1.1 Angstrom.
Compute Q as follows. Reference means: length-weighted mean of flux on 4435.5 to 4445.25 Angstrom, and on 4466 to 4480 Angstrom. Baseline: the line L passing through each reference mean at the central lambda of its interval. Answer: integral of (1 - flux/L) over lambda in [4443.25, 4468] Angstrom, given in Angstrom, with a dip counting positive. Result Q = -1.0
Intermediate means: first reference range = 12.9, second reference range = 13.9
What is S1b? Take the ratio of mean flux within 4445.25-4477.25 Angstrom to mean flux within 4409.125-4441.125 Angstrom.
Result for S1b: 1.0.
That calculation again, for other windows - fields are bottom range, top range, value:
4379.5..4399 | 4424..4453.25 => 1.06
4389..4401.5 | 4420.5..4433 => 1.02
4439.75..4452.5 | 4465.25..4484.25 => 1.04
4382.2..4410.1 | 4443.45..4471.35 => 1.06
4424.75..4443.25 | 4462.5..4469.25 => 1.02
